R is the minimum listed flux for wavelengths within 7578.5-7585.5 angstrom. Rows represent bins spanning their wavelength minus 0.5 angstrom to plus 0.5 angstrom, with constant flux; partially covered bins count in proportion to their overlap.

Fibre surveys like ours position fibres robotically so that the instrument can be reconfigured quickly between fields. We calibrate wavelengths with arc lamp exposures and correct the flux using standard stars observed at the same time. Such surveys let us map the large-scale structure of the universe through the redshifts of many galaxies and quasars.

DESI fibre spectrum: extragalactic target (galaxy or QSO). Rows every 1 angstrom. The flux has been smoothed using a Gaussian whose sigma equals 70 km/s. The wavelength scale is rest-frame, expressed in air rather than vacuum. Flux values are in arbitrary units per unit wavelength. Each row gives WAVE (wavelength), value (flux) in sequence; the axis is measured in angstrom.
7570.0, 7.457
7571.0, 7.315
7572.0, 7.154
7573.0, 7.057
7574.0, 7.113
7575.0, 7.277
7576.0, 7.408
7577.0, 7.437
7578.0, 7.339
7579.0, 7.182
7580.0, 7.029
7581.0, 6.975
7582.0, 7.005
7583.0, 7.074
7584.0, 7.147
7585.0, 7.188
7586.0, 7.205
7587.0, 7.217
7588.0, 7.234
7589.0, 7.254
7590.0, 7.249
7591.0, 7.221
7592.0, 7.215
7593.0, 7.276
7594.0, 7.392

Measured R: 6.975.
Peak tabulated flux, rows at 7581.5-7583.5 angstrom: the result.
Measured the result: 7.074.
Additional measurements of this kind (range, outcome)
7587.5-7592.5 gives 7.254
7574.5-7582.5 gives 7.437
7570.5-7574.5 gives 7.315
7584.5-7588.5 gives 7.234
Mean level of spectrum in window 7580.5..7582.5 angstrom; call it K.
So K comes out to 6.99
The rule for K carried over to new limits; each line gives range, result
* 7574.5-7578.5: 7.37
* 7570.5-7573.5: 7.18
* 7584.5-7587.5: 7.2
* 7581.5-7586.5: 7.12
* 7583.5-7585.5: 7.17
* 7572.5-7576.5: 7.21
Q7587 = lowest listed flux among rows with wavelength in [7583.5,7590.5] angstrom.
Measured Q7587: 7.147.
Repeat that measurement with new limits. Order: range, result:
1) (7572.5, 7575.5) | 7.057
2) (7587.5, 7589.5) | 7.234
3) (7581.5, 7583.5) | 7.005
